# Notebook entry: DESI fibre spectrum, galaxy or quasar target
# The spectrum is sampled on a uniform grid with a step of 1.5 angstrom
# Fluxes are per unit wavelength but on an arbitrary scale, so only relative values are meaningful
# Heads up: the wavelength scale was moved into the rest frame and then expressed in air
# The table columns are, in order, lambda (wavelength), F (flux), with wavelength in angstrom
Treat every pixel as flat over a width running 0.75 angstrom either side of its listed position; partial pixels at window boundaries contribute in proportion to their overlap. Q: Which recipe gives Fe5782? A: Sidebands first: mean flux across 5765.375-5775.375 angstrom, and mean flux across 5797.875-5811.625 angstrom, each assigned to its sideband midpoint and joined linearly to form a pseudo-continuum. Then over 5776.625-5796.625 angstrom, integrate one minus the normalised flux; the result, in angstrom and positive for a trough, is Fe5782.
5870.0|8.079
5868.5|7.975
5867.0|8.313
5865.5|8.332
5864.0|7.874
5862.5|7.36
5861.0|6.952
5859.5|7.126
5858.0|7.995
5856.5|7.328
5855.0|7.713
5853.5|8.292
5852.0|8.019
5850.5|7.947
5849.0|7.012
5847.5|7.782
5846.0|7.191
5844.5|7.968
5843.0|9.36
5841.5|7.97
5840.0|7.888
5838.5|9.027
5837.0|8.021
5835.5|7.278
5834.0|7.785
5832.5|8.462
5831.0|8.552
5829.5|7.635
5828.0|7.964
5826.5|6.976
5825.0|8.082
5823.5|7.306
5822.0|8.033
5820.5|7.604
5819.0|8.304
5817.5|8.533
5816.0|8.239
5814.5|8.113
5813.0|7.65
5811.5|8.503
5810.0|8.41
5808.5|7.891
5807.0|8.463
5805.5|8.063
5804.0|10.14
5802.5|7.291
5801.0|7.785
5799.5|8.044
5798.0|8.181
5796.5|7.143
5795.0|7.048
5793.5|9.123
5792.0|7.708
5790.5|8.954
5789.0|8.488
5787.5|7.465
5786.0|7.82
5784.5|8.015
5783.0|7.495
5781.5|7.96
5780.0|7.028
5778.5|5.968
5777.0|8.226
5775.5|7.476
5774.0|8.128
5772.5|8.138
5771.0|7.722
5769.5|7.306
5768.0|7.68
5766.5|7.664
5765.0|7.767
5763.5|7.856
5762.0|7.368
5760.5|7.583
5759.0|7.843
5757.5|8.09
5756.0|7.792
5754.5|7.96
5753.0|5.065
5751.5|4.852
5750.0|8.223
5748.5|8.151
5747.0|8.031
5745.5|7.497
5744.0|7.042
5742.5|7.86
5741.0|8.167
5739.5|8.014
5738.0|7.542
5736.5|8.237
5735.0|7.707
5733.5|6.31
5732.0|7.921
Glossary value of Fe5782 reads 0.61 angstrom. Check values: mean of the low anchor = 7.75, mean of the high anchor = 8.27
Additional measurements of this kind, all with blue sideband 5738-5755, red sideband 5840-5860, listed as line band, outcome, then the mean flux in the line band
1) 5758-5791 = -1.04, 7.72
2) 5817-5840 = -0.68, 7.96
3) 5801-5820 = -1.54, 8.27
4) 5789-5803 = -0.70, 7.96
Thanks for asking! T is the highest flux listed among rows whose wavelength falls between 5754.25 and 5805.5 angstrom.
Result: 10.14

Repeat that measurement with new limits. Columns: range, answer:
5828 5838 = 8.552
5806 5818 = 8.533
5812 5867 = 9.36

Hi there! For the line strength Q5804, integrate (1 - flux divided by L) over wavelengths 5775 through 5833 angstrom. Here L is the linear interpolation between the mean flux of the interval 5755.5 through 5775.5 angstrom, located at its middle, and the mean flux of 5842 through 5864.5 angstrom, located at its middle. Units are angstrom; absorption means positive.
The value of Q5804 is -1.57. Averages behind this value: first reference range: 7.75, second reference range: 7.73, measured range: 7.95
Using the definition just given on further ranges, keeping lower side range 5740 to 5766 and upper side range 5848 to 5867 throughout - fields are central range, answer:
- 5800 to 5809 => -0.8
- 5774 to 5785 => 0.1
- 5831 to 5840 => -0.6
